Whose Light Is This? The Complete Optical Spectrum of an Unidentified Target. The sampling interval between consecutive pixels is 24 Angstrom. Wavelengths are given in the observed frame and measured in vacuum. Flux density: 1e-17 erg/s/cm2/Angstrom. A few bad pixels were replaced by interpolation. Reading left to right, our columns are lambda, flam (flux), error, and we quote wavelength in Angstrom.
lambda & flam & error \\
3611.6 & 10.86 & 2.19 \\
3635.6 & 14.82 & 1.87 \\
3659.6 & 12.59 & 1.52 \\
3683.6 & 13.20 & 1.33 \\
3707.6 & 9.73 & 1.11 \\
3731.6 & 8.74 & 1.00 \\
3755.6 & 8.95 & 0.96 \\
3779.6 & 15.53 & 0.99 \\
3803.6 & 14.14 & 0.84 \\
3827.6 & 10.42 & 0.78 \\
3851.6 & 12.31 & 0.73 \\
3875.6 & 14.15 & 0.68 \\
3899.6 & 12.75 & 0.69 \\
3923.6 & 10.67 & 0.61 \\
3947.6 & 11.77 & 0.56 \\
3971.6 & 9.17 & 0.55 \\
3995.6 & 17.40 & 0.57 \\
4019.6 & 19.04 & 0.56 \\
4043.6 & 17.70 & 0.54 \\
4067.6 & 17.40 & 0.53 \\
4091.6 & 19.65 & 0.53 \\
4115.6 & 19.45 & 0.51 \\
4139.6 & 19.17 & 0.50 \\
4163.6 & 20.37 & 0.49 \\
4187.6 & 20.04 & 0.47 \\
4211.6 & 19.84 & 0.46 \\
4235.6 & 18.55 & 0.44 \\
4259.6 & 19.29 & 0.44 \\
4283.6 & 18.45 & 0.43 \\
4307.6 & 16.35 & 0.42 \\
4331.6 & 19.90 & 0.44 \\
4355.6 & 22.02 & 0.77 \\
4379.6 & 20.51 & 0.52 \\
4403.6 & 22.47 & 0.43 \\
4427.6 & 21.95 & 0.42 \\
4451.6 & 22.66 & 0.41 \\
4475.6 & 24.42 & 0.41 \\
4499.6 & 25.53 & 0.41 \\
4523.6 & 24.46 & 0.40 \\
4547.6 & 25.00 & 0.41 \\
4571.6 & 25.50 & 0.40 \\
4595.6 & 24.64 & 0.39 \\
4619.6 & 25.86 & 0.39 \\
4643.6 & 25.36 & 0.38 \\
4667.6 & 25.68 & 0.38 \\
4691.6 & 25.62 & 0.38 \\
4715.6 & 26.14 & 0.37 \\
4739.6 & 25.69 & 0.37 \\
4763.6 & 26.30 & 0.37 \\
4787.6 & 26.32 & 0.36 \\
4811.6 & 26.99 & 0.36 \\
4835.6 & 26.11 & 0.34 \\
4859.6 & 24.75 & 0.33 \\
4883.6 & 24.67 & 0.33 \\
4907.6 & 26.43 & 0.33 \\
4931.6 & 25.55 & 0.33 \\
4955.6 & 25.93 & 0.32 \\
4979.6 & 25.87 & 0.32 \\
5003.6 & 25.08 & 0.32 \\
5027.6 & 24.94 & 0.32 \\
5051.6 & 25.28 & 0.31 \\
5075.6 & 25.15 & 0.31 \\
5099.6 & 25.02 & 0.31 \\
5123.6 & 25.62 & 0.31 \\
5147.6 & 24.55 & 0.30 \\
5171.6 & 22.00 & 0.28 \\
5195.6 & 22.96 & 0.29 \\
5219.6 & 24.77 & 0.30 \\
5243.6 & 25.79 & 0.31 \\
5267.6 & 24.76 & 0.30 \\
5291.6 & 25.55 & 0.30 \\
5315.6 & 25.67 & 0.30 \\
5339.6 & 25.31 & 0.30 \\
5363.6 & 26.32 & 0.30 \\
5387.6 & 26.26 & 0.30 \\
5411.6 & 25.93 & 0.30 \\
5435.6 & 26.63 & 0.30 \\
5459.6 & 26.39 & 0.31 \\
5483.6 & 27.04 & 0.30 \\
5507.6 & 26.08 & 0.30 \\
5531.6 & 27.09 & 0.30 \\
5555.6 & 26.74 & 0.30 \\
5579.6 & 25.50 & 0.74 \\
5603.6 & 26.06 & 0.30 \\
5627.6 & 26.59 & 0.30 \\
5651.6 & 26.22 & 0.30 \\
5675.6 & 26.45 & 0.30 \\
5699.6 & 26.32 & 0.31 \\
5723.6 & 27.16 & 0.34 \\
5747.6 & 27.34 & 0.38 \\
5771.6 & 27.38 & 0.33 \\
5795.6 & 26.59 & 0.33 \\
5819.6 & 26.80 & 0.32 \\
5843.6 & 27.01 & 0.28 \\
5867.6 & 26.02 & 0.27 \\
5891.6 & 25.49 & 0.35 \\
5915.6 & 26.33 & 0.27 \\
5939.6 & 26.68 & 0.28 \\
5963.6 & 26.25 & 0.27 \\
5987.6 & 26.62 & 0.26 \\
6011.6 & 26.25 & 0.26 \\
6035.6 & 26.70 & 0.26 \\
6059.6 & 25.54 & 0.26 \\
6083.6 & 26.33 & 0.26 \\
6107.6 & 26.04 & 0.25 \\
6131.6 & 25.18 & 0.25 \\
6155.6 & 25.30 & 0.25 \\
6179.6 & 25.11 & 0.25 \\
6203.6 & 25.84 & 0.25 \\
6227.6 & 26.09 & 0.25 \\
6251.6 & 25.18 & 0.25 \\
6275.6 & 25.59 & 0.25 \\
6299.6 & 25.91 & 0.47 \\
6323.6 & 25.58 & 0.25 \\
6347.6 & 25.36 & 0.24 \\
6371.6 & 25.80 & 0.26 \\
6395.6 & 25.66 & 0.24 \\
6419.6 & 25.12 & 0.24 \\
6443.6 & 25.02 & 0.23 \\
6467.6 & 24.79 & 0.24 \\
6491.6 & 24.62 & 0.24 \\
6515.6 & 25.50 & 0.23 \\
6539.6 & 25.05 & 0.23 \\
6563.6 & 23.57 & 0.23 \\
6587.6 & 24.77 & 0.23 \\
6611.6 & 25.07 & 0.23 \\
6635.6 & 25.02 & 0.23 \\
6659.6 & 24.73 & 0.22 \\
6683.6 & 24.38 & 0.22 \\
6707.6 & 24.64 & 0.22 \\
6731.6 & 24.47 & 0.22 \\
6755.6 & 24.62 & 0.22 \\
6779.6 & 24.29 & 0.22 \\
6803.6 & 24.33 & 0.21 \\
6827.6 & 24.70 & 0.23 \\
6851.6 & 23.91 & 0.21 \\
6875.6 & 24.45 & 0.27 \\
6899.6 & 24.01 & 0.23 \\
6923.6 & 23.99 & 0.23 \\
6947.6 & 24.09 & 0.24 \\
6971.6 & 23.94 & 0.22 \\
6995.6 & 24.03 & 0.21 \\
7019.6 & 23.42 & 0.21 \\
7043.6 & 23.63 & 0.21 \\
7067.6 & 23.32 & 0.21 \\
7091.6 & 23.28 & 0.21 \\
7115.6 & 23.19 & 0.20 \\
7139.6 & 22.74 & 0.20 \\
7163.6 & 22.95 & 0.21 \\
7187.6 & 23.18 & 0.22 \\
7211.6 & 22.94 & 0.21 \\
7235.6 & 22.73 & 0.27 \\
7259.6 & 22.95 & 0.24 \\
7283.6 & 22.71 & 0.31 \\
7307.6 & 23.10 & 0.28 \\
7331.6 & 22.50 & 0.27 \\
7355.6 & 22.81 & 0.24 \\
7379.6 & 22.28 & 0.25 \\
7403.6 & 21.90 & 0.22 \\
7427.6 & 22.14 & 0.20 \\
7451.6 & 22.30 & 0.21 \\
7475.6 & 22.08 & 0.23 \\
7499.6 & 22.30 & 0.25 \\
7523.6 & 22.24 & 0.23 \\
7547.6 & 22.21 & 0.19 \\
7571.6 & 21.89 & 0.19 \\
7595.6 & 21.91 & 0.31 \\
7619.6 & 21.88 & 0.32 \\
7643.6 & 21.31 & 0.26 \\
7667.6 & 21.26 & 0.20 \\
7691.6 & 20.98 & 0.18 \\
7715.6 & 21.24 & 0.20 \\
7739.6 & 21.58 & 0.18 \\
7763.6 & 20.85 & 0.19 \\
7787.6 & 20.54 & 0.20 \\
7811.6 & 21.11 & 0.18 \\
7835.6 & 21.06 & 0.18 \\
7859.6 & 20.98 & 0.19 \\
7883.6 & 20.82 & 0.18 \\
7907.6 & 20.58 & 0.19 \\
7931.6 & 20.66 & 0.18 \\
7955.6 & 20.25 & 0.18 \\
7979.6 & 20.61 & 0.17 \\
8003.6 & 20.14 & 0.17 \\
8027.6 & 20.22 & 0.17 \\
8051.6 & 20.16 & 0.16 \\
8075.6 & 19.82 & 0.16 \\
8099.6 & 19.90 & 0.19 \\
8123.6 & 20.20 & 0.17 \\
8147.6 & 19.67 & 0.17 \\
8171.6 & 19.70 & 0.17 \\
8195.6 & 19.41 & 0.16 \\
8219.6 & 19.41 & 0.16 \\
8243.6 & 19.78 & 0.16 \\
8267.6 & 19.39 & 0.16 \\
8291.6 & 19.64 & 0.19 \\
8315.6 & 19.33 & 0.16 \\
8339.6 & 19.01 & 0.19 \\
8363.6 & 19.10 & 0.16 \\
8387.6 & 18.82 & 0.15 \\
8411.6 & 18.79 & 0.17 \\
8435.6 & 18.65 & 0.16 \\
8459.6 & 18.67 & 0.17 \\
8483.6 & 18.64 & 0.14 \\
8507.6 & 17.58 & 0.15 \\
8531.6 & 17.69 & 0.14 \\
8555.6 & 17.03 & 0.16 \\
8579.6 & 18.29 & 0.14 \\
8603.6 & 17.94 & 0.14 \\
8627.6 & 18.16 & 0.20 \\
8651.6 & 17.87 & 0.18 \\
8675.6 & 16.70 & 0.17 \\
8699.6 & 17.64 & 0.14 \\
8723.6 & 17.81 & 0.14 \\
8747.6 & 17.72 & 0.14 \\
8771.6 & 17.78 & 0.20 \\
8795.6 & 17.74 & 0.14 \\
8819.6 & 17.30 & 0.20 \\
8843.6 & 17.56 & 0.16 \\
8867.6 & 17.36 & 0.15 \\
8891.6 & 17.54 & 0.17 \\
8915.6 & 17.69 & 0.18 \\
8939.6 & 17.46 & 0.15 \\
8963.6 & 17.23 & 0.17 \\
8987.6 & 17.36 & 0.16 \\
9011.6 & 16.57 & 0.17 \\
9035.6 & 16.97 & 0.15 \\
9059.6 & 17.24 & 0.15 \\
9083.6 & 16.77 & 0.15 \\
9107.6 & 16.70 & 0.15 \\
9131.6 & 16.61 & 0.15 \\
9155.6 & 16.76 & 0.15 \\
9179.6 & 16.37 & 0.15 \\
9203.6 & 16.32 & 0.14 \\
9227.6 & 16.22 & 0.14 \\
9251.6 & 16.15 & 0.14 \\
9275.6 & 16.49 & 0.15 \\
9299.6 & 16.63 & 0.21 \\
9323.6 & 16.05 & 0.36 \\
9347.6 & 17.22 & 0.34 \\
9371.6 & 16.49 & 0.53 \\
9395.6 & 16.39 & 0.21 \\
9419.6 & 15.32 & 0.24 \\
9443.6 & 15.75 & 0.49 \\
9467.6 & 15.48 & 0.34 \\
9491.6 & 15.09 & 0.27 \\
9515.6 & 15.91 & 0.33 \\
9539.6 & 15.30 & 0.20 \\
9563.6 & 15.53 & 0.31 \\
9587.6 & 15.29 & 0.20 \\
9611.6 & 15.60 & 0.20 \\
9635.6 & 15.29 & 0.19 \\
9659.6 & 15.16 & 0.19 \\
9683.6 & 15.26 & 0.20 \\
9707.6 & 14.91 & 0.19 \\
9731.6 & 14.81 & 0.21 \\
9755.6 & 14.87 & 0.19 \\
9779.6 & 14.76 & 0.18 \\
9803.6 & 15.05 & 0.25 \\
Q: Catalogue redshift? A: 0.000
